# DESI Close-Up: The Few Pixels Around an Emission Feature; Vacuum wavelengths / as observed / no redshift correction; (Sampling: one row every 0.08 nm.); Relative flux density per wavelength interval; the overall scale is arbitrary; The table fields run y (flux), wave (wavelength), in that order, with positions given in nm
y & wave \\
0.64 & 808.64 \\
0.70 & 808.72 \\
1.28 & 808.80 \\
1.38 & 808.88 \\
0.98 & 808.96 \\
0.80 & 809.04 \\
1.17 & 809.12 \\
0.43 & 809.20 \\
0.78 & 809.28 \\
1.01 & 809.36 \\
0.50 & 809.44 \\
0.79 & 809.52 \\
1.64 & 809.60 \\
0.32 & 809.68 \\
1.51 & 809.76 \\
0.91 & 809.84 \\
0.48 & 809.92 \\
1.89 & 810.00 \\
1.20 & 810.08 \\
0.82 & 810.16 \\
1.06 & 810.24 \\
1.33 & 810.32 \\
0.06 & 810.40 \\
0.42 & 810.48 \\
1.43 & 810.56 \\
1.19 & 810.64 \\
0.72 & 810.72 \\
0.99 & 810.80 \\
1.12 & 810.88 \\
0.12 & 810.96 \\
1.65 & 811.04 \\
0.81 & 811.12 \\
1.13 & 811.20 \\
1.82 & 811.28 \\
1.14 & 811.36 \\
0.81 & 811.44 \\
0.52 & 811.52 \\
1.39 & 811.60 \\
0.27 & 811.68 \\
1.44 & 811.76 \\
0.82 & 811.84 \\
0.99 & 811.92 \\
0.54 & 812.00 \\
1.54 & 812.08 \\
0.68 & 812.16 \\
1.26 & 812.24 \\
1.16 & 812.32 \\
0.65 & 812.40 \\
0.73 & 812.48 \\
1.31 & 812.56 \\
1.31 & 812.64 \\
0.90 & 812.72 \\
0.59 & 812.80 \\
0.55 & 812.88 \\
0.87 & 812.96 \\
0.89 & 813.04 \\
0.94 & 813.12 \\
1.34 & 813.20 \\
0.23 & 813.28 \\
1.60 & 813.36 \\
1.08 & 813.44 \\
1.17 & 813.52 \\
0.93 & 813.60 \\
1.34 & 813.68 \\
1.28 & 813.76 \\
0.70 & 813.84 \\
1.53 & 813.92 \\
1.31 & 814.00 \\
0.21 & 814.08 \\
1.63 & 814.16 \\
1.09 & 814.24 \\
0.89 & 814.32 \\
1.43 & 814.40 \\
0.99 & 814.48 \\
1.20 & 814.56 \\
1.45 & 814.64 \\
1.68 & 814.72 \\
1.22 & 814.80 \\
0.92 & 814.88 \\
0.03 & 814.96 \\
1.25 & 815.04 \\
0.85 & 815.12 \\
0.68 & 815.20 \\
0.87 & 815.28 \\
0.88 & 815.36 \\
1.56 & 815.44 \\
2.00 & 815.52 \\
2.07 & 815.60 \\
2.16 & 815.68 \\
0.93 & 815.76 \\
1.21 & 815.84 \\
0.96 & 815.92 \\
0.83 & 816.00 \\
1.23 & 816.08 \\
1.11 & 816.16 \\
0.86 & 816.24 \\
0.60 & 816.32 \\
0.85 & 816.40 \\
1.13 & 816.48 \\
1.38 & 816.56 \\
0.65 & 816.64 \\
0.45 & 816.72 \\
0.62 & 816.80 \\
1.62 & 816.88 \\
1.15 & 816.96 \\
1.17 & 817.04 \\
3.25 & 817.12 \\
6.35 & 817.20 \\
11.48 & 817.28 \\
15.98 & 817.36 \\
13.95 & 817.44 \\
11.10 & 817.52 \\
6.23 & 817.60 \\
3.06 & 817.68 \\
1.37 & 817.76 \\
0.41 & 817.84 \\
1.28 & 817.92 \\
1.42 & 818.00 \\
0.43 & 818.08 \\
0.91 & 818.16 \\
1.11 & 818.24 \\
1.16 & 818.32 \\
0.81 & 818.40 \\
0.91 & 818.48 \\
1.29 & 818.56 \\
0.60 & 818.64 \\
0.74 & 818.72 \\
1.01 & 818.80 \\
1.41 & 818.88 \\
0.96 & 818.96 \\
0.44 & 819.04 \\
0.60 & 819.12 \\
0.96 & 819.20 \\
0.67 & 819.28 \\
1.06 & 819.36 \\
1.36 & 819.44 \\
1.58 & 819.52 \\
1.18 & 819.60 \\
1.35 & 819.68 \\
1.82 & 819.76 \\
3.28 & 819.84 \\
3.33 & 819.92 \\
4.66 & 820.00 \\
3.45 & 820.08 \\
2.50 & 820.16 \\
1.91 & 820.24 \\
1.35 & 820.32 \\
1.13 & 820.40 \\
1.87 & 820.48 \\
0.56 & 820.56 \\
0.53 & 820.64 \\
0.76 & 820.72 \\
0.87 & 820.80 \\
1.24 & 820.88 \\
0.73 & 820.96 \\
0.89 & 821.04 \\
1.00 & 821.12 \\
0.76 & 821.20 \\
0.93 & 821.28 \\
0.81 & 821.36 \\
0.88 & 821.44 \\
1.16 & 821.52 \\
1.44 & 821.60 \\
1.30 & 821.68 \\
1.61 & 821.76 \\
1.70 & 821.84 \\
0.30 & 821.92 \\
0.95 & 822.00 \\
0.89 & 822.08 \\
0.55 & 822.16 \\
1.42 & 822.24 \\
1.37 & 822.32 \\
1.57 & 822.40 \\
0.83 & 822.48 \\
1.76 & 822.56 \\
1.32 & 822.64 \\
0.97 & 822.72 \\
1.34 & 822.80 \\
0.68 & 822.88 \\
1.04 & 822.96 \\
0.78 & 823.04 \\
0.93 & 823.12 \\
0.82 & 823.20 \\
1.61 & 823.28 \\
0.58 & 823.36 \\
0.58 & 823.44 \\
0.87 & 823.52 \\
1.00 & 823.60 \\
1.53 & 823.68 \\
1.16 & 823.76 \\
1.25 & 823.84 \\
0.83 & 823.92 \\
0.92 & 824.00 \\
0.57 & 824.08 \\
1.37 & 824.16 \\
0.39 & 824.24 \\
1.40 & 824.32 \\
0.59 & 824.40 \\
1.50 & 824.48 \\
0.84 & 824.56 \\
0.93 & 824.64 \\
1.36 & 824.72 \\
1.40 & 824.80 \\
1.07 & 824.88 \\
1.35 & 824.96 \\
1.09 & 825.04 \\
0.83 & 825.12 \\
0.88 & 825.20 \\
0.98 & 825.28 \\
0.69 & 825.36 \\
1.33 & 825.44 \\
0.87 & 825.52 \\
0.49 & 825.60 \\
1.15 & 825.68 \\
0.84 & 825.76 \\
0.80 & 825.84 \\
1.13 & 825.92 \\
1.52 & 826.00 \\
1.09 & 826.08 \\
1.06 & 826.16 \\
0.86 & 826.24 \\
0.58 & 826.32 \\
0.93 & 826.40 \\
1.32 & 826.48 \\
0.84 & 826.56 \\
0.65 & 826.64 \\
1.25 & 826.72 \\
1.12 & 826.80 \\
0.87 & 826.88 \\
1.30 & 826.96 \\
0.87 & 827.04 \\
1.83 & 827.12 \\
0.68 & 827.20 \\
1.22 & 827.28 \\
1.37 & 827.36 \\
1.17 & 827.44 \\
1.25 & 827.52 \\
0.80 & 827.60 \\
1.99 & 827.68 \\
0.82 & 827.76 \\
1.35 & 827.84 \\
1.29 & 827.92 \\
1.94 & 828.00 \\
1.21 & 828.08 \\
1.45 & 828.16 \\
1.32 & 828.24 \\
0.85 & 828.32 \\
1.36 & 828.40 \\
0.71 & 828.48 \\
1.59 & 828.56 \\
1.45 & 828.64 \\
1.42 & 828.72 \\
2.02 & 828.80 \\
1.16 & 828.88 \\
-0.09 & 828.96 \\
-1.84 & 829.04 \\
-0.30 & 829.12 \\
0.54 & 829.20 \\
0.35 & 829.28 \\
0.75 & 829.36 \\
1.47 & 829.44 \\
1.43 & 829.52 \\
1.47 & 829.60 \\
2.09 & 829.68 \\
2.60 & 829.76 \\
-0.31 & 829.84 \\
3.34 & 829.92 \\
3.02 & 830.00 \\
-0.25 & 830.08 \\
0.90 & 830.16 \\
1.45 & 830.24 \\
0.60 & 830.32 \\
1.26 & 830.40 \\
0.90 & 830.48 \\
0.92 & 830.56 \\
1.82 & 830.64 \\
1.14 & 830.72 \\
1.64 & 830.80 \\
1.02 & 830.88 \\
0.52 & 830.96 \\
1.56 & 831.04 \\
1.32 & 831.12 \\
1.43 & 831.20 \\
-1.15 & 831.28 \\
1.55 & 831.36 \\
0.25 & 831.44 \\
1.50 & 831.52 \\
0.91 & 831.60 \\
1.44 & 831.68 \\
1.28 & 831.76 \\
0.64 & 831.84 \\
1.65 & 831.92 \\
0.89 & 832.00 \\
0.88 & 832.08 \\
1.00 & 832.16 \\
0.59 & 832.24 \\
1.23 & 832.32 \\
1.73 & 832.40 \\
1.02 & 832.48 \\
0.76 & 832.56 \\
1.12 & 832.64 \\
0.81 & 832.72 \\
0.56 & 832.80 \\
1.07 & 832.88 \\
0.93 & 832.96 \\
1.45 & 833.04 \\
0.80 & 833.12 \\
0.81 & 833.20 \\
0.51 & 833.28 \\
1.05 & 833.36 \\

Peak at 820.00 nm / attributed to [N II] 6583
